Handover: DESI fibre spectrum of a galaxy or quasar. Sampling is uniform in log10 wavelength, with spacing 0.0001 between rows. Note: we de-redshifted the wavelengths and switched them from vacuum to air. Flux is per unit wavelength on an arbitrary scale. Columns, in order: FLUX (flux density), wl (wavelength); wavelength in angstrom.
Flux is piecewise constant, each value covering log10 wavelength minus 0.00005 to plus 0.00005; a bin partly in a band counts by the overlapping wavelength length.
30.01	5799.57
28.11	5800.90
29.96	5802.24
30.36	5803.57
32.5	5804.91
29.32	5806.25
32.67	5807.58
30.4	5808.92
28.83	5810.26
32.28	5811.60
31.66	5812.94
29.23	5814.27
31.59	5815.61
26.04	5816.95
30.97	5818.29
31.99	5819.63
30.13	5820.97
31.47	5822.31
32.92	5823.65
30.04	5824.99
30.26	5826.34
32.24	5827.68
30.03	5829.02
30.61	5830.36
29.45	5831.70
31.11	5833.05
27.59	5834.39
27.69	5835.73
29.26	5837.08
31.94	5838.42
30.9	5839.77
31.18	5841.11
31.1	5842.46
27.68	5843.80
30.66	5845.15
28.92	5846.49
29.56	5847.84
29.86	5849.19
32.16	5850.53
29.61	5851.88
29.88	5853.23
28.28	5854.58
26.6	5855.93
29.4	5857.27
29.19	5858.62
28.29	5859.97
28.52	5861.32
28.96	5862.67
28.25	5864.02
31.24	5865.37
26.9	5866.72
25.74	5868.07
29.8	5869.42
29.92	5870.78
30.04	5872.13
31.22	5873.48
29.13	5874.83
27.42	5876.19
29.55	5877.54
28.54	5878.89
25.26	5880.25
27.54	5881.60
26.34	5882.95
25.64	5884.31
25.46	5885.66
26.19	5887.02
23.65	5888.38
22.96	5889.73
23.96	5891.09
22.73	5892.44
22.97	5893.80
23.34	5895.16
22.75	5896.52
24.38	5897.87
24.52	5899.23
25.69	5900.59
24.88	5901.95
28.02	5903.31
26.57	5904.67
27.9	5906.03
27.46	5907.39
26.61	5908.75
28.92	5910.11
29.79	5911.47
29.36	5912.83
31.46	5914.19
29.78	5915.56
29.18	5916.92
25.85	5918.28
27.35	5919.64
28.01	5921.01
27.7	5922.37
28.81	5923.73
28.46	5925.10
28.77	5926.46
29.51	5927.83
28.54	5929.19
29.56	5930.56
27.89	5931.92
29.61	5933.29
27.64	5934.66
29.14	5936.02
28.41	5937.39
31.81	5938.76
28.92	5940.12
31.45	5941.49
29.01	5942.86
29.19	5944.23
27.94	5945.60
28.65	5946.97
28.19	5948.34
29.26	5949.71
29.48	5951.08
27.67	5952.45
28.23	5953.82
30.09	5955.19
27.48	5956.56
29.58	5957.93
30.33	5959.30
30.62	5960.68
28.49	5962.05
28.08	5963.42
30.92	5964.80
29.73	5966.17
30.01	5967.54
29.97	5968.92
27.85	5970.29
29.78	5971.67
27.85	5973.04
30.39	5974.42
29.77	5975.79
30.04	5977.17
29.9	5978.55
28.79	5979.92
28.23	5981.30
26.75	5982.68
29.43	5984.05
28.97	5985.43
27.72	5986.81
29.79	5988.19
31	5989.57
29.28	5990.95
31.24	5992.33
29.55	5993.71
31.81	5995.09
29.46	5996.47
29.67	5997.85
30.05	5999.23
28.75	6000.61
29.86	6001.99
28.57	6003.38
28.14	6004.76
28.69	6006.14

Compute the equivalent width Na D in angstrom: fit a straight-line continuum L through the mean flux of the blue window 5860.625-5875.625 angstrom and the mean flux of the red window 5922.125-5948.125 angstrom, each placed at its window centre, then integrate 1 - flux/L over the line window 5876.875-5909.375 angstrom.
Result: 3.9 angstrom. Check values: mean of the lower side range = 29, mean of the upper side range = 29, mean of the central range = 25.5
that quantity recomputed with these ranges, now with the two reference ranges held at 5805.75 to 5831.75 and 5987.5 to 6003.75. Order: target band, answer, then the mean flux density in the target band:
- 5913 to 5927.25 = 0.8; 28.6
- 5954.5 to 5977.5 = 0.5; 29.5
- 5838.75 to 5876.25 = 1.4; 29.3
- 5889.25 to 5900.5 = 2.5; 23.6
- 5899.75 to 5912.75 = 1.3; 27.4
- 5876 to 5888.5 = 1.5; 26.7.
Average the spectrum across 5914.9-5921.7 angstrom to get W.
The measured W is 28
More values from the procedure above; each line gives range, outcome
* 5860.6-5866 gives 29.2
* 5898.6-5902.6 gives 25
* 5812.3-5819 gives 29.9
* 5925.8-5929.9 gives 28.9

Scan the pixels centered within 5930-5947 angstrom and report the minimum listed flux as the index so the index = 27.64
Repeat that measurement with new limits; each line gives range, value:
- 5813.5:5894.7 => 22.73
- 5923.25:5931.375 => 28.46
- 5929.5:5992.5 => 26.75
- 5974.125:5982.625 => 28.23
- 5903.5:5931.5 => 25.85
